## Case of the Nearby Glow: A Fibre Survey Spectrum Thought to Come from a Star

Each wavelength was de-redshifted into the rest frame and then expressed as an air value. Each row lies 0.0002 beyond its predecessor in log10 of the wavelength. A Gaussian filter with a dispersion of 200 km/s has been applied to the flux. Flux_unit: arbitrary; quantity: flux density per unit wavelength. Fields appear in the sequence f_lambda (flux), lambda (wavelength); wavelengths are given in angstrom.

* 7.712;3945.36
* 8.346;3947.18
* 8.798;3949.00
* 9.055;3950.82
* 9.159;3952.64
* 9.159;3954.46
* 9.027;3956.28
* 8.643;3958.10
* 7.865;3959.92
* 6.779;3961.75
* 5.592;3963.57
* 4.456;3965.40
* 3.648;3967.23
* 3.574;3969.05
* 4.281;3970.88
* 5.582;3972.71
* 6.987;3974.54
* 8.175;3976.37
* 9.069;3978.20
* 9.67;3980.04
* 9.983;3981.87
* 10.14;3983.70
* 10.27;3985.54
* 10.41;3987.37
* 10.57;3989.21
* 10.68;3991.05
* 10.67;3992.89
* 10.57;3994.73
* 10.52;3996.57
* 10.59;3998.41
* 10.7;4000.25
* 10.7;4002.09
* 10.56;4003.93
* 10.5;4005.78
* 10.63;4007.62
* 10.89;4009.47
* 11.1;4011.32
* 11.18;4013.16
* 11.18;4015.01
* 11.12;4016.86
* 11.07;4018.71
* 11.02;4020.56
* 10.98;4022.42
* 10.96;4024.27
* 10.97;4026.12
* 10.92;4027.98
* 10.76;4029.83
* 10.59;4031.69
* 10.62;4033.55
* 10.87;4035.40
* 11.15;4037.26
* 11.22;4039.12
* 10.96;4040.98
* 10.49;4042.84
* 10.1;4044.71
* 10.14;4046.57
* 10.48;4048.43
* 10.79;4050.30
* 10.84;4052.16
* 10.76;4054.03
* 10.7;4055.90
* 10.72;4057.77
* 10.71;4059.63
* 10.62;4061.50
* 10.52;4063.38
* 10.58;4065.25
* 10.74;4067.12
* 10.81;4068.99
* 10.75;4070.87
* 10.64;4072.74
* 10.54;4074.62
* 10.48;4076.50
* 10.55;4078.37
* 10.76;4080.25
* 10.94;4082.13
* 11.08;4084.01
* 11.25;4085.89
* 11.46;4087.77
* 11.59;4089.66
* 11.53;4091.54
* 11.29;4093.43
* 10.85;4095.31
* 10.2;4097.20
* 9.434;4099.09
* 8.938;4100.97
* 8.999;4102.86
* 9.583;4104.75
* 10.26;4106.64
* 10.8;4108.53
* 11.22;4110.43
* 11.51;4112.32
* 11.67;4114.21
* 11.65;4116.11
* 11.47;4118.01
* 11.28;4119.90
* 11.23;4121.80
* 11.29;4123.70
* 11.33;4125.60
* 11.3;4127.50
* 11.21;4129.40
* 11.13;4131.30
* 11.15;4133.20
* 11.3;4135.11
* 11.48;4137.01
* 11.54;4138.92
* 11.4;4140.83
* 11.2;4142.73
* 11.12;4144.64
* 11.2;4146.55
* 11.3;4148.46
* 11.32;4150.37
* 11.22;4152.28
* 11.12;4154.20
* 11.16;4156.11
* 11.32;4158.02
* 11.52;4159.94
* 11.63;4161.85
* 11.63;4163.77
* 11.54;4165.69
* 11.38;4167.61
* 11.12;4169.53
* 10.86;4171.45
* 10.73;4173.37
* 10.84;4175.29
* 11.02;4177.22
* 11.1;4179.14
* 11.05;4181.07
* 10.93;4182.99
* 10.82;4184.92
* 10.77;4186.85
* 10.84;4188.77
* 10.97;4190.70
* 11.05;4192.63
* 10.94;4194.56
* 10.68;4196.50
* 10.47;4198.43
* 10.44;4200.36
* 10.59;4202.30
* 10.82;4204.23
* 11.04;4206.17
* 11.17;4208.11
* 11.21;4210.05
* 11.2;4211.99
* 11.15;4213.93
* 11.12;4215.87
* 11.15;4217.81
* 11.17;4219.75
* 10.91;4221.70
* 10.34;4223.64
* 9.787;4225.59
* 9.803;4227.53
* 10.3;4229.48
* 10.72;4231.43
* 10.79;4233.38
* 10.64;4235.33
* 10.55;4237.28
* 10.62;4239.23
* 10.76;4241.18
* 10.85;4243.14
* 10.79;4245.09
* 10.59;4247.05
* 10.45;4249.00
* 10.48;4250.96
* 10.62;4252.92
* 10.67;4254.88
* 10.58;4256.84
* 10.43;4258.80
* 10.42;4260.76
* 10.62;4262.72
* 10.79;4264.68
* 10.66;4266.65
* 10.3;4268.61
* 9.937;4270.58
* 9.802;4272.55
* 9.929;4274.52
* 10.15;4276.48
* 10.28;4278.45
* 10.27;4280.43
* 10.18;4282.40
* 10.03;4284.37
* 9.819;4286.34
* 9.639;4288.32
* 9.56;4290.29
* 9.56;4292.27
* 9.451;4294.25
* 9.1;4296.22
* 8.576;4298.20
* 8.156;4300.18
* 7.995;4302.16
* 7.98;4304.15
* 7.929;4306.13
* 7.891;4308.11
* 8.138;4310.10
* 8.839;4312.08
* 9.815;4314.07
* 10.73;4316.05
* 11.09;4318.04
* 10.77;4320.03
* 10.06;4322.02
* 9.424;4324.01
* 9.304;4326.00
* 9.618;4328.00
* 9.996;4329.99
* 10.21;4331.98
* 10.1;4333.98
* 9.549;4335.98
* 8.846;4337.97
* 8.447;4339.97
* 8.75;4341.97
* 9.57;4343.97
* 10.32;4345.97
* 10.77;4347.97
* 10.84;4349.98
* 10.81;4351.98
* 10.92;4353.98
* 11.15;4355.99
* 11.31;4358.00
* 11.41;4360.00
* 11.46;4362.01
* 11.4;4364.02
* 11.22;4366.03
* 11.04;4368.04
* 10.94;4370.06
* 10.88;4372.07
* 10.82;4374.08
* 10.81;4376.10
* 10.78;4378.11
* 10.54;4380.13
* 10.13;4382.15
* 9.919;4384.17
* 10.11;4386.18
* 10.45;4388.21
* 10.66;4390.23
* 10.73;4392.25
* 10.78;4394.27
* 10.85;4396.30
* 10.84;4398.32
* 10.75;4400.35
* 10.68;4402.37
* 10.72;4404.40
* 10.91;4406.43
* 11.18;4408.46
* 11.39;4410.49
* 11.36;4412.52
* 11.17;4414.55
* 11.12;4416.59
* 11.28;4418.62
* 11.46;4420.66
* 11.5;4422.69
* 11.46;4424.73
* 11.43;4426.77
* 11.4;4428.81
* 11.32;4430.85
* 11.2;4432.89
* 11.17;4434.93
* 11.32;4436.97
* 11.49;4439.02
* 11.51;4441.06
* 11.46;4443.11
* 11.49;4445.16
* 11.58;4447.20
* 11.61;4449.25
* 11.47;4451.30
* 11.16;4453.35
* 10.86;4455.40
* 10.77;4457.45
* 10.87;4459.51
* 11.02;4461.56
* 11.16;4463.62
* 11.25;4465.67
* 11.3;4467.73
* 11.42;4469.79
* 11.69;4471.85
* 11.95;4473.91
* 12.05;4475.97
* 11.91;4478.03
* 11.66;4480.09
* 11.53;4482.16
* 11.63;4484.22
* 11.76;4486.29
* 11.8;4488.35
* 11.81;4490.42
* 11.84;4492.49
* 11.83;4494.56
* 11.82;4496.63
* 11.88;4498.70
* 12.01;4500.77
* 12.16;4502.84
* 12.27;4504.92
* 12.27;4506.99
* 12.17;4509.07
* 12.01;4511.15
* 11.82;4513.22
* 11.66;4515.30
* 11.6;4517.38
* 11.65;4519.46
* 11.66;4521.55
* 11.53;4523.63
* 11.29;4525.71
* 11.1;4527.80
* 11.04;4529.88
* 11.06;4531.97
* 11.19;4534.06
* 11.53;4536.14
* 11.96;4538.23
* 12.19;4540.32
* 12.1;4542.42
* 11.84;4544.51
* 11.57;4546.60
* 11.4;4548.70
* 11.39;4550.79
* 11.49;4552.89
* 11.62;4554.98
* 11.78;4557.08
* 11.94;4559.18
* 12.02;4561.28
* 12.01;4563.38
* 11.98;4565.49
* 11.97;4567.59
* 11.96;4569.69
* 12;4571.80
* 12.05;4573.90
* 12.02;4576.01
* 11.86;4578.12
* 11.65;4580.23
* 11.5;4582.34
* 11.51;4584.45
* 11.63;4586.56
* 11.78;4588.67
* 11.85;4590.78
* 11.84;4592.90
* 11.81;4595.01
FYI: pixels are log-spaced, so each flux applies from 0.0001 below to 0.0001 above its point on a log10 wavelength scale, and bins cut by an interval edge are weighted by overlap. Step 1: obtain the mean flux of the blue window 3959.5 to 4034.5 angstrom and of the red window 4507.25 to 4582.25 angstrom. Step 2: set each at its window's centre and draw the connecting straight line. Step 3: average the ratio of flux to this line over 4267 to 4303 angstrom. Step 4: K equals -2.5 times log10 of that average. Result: 0.109 mag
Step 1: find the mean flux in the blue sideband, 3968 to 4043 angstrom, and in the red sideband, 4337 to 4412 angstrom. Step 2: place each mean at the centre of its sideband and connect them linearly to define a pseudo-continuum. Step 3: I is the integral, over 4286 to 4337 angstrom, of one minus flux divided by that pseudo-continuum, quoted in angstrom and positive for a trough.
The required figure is 5.7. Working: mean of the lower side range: 10.1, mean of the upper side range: 10.6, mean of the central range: 9.35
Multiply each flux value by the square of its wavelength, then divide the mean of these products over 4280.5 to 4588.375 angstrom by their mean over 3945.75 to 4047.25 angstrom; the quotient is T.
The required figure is 1.4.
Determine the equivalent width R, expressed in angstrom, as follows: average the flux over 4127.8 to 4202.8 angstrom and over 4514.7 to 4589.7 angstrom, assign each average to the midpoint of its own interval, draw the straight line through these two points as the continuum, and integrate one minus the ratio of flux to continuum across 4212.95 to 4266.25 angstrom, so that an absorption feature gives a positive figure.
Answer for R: 2.8 angstrom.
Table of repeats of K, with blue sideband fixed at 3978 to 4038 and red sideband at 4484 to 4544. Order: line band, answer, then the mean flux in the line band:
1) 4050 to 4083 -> 0.01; 10.7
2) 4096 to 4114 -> 0.07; 10.2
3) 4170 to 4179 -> 0.01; 10.9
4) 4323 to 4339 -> 0.18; 9.63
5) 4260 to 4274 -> 0.09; 10.3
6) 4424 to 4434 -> 0.02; 11.4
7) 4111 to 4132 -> -0.04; 11.4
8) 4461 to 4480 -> 0.01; 11.5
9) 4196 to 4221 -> 0.02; 10.9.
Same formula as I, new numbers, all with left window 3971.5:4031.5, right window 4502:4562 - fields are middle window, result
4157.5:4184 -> -1.2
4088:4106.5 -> 0.4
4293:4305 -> 2.7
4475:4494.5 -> -0.4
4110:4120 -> -0.9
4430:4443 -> 0.1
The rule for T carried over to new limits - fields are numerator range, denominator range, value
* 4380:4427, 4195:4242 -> 1.11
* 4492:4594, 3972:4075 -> 1.43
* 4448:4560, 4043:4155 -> 1.29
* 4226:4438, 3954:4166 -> 1.14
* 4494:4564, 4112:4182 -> 1.24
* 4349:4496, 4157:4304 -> 1.16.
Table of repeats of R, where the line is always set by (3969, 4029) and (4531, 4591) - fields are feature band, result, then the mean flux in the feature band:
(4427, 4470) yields 0.5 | 11.3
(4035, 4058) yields -1.3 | 10.7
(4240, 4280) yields 1.3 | 10.5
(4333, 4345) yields 2.0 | 9.21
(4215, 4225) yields -0.2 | 10.9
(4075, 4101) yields -1.4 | 10.8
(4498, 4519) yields -0.7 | 12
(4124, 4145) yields -1.8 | 11.3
